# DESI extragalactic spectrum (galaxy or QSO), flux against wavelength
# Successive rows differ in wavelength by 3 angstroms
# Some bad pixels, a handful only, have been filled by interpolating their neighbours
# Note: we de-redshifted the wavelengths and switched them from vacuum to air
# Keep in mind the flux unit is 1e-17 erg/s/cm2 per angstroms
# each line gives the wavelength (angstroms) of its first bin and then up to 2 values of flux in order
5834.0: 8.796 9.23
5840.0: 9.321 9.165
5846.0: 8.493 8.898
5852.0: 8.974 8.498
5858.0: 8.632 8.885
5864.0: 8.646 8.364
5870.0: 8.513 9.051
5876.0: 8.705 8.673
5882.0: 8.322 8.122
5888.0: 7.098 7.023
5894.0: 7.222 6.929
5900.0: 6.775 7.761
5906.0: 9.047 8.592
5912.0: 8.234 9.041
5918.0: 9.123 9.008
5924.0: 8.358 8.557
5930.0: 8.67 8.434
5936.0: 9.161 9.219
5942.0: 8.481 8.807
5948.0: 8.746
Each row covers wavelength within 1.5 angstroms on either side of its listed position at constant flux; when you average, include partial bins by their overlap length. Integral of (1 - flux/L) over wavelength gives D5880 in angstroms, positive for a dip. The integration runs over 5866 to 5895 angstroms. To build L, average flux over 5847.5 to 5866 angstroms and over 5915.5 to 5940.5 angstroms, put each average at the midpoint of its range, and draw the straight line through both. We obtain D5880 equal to 2.2 angstroms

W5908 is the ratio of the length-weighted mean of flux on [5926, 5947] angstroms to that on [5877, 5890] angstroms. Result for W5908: 1.09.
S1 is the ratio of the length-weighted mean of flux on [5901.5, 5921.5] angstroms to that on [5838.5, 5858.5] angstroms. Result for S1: 0.98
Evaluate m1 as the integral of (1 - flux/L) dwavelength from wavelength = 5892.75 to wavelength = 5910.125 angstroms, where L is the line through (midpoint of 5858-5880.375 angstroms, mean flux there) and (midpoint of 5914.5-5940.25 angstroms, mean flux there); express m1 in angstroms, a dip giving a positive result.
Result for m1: 2.1 angstroms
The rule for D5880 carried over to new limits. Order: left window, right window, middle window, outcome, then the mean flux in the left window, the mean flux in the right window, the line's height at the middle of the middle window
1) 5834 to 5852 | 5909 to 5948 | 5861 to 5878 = 0.5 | 9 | 8.75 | 8.92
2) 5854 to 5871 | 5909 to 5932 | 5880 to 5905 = 3.4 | 8.59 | 8.7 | 8.65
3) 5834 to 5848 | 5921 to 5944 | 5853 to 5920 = 4.7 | 9.02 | 8.72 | 8.87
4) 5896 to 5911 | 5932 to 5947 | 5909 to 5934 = -1.0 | 7.86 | 8.83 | 8.35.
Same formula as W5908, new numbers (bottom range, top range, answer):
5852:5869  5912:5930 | 1.01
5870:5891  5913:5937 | 1.06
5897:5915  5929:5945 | 1.09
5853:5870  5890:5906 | 0.85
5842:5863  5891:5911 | 0.87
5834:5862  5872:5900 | 0.88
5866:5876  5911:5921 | 1.02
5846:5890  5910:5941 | 1.03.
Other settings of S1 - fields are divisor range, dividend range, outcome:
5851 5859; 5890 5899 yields 0.81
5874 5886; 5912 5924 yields 1.04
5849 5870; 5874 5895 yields 0.91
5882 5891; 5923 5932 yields 1.12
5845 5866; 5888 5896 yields 0.82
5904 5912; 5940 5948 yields 1.01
